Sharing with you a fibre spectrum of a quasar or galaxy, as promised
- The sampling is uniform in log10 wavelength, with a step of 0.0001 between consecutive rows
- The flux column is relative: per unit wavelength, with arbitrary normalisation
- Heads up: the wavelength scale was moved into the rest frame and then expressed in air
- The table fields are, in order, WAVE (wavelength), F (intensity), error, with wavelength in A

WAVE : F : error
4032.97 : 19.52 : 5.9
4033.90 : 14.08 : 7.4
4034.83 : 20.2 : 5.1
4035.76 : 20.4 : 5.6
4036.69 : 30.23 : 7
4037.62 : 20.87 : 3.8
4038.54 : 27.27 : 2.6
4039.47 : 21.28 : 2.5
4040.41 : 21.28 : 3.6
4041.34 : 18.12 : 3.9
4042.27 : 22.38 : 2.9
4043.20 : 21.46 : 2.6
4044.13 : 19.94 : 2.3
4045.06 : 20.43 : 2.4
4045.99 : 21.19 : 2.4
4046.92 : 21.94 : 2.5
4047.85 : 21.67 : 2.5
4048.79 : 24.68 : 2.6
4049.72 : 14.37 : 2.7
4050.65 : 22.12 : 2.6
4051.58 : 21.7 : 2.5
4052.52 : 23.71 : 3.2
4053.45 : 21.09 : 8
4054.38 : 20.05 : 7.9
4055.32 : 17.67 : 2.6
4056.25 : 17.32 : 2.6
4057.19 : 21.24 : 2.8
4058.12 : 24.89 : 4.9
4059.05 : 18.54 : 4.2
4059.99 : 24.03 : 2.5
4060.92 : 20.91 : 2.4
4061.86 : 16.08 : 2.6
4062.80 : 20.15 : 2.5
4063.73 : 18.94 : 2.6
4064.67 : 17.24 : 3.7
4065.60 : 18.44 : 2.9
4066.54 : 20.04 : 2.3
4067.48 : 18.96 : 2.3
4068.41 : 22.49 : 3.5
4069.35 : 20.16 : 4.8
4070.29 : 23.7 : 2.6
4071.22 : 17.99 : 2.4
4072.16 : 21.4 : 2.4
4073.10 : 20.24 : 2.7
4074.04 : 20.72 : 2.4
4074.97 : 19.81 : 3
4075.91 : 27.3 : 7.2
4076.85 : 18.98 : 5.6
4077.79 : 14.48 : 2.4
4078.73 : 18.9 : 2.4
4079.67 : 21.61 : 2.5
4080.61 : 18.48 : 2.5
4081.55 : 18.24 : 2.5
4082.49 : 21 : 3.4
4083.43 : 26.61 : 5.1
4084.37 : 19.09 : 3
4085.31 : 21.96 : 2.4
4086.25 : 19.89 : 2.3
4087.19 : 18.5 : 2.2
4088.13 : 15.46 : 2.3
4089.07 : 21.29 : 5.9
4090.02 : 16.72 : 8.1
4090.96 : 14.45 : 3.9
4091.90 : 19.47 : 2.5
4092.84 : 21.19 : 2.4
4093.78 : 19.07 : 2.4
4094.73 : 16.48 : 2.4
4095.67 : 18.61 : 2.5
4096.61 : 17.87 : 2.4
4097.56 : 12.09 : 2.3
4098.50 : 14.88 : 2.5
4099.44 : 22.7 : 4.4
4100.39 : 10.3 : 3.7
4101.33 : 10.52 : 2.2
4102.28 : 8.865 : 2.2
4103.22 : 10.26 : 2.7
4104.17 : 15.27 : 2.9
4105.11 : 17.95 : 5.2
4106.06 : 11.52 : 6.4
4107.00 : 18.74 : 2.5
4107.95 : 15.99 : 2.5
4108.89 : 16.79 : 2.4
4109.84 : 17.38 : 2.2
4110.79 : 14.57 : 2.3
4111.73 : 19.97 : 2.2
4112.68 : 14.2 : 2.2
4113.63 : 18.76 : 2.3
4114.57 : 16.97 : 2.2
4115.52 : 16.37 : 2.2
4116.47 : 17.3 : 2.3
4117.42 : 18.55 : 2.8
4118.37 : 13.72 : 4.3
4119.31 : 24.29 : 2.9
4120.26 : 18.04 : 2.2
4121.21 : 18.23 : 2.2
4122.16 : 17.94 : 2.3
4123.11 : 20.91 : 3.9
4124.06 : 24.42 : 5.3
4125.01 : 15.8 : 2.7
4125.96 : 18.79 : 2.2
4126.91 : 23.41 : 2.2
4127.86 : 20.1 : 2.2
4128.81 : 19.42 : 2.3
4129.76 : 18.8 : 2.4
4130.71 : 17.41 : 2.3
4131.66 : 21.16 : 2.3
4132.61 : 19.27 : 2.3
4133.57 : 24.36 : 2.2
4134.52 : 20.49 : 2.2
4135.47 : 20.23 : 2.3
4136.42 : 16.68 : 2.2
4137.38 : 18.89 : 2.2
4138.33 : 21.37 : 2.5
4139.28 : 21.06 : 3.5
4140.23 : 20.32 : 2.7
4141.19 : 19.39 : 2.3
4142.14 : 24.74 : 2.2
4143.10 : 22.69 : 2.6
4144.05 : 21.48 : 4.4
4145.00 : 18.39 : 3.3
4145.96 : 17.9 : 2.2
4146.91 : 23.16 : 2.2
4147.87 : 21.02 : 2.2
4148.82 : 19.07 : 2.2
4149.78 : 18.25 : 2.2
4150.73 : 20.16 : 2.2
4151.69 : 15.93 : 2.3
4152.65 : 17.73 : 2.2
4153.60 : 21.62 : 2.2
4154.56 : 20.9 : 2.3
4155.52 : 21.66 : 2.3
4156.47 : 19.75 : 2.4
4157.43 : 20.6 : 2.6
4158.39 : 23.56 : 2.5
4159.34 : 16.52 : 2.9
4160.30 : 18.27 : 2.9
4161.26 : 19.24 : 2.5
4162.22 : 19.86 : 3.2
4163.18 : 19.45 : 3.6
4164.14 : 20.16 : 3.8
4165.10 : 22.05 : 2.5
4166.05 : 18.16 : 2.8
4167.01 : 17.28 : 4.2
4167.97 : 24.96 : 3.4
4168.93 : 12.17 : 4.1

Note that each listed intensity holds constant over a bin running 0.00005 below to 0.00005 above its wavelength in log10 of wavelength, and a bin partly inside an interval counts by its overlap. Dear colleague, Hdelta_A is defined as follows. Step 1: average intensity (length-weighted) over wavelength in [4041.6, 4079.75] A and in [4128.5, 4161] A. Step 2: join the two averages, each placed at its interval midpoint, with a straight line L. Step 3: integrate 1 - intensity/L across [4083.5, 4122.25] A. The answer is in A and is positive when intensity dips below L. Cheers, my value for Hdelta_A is 6.3 A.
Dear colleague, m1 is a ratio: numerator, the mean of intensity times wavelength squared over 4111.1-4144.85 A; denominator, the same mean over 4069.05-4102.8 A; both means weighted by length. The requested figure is 1.08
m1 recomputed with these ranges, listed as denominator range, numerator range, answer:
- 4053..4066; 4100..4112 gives 0.75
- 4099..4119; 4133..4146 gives 1.34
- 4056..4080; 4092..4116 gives 0.80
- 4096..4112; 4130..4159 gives 1.38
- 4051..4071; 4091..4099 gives 0.87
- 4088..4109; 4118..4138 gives 1.25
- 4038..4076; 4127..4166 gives 1.01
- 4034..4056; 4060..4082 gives 0.94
